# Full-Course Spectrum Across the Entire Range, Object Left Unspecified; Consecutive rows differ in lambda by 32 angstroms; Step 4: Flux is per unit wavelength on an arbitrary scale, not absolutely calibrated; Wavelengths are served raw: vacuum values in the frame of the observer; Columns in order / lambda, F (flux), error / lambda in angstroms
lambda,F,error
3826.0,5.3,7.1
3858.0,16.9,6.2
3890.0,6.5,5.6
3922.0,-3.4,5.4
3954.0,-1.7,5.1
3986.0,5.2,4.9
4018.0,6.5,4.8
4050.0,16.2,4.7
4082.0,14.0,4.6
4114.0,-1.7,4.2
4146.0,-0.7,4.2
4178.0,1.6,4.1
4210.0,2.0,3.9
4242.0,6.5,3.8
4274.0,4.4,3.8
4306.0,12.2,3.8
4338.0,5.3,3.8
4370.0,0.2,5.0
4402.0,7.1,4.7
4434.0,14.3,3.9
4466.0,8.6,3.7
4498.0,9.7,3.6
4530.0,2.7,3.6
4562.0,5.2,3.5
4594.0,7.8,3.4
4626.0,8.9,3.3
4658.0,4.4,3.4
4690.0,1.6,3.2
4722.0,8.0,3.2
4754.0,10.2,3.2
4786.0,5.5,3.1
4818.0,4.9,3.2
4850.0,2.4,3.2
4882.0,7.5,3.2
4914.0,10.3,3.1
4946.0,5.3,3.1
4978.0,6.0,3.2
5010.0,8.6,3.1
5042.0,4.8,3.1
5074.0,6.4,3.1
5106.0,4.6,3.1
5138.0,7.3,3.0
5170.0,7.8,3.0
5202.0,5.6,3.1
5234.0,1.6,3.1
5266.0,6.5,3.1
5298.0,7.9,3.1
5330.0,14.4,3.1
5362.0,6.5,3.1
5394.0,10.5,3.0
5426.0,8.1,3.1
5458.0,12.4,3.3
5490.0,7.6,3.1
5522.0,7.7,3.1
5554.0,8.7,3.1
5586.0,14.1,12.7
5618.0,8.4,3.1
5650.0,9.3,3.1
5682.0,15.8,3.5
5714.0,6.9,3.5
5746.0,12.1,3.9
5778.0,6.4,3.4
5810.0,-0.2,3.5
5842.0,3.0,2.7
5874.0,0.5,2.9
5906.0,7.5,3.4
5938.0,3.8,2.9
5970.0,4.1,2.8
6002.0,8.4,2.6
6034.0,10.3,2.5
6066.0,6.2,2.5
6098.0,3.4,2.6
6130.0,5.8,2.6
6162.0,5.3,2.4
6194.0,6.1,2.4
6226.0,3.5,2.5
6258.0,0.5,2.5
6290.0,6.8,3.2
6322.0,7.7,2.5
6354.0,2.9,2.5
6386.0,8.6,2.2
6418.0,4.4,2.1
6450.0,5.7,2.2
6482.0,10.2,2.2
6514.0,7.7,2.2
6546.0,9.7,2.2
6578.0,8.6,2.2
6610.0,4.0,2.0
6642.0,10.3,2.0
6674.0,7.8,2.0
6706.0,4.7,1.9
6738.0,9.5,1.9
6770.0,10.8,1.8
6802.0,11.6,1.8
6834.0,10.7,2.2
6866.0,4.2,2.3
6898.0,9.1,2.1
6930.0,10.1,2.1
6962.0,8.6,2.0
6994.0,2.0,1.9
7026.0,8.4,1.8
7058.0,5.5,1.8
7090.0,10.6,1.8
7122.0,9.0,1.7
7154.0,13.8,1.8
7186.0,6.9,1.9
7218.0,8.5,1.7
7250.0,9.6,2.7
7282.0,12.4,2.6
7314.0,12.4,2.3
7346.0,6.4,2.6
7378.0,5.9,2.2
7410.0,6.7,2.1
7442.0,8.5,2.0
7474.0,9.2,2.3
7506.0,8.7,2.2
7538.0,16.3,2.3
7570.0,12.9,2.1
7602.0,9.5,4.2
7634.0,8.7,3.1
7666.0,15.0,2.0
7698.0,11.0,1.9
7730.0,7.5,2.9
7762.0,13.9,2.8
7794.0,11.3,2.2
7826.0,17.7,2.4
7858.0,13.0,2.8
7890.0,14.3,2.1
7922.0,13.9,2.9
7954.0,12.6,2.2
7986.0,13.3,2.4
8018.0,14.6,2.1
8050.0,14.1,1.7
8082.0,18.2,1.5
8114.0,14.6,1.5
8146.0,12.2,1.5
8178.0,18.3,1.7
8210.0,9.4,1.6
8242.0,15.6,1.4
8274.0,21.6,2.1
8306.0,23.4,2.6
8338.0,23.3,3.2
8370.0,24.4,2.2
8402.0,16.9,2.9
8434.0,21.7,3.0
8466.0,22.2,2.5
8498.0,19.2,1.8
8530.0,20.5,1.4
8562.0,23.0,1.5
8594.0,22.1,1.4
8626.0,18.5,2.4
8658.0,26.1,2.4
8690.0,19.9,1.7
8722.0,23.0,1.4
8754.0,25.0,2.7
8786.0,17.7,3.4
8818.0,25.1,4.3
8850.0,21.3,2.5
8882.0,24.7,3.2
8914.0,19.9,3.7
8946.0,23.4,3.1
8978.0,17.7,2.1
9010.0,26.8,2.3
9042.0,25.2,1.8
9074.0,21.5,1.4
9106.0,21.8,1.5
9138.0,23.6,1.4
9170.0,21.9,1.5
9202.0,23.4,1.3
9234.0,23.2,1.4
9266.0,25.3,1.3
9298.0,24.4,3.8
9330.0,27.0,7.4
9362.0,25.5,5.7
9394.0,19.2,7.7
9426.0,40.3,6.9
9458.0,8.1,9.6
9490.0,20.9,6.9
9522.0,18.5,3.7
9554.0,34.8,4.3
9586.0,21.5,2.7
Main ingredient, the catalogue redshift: 1.07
